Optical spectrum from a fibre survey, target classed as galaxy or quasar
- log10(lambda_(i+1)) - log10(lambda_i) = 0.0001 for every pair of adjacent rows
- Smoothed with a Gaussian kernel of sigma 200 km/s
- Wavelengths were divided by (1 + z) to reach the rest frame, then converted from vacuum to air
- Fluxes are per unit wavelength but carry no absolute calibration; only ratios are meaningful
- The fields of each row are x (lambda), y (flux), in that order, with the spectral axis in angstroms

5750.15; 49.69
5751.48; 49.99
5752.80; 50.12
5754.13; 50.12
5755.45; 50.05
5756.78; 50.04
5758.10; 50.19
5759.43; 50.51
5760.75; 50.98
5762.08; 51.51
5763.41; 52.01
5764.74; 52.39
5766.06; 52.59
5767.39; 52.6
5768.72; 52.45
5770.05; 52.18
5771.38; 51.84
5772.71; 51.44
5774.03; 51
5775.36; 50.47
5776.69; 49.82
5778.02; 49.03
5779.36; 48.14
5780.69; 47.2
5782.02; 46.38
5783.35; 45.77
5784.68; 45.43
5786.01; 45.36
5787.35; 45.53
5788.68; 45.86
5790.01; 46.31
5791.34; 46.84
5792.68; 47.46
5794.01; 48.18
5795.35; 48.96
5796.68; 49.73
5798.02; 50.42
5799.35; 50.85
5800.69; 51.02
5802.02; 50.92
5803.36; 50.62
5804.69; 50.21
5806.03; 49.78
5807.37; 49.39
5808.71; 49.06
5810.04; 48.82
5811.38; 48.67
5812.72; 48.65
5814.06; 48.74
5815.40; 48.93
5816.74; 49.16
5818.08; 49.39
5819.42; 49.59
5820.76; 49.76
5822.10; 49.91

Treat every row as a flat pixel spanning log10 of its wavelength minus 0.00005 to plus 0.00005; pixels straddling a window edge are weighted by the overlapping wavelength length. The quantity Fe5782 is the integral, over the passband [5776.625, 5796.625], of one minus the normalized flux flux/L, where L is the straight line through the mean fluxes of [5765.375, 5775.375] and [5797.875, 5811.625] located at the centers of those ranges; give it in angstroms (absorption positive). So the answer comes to 1.5 angstroms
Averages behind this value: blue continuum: 52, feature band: 47.1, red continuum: 50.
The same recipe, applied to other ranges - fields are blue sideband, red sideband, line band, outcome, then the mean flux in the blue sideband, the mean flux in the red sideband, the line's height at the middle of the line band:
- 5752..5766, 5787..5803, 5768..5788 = 0.4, 50.9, 48.6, 49.7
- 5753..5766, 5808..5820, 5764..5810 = 0.6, 50.9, 49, 49.9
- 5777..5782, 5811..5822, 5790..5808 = -0.3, 48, 49.1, 48.6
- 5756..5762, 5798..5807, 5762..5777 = -0.4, 50.5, 50.5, 50.5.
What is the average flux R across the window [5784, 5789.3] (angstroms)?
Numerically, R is 45.5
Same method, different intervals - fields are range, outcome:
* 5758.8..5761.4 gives 50.9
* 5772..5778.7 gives 50.4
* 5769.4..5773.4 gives 51.9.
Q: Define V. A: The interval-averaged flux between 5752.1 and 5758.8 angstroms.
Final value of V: 50.1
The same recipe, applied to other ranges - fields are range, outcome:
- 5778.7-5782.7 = 47.3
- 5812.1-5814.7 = 48.7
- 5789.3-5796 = 47.5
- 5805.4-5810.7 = 49.3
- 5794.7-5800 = 50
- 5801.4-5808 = 50.2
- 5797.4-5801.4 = 50.9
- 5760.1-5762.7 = 51.2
